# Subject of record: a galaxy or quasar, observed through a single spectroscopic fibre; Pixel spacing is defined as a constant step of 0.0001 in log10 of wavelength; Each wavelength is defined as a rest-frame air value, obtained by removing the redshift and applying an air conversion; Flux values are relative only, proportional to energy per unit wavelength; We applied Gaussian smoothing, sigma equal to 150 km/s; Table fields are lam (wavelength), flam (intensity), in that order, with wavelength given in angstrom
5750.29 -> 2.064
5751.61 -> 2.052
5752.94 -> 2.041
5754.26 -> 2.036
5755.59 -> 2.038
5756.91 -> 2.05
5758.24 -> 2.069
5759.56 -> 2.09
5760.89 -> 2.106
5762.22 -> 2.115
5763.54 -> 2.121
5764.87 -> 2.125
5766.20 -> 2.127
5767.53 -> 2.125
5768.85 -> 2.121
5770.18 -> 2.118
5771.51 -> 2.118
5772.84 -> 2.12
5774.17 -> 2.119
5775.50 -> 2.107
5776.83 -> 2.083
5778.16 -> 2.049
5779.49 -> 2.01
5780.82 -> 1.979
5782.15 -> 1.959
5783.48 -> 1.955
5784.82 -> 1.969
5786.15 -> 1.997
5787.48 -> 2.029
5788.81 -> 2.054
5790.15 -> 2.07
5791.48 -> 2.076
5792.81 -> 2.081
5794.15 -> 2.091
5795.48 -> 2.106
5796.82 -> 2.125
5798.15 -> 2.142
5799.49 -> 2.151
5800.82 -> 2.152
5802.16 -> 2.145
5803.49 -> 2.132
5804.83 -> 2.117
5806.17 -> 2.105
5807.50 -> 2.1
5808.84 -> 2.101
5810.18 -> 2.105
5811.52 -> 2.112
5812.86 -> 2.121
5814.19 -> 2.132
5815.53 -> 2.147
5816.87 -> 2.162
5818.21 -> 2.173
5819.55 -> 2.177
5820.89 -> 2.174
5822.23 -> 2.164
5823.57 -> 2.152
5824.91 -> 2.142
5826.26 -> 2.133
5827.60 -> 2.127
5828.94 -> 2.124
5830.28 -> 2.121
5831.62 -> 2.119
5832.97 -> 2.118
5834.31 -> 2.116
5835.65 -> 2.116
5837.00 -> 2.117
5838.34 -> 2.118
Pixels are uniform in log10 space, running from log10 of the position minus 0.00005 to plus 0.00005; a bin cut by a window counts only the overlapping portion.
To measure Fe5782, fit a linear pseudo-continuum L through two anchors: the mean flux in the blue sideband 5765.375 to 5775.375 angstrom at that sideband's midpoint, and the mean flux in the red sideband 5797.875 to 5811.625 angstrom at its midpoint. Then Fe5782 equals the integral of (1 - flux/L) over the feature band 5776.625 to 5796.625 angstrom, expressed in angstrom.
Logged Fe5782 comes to 0.82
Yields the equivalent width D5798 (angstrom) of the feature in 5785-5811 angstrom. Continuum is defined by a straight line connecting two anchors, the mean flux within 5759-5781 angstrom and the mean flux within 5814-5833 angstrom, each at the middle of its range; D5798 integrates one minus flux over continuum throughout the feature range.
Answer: 0.3 angstrom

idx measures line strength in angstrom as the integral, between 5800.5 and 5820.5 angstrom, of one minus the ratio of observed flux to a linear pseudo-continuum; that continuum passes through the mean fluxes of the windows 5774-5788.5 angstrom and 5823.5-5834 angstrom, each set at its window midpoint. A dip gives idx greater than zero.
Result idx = -0.4 angstrom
